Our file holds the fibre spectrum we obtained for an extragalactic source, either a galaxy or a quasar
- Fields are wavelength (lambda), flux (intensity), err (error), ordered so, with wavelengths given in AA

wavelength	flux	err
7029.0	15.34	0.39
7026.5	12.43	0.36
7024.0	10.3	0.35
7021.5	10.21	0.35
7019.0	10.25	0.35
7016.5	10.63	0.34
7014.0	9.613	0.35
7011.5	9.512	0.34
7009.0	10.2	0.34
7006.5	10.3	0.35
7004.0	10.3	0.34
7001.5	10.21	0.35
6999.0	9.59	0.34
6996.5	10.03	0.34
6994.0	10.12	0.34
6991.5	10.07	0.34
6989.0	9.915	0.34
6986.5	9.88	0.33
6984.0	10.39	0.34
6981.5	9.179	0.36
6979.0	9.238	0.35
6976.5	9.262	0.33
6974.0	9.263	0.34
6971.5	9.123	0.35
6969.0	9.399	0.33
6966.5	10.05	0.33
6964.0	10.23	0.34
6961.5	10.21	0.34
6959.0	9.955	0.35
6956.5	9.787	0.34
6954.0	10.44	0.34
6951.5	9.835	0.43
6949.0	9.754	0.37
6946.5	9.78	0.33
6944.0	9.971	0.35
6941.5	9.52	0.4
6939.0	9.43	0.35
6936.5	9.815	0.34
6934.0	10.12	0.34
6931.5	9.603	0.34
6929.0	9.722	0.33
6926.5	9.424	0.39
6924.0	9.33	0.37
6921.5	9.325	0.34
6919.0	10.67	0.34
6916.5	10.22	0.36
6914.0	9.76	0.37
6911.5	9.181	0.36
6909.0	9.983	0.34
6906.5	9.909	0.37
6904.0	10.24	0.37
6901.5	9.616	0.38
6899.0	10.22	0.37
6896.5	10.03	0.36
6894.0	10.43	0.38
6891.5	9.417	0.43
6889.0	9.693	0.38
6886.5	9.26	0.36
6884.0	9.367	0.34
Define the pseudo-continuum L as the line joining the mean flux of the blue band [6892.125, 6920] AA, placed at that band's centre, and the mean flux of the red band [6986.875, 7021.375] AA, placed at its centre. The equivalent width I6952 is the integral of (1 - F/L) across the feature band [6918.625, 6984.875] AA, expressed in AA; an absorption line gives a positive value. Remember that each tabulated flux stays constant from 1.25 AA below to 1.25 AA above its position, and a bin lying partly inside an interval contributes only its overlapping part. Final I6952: 2.1 AA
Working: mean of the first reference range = 10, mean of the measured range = 9.72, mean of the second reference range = 10.1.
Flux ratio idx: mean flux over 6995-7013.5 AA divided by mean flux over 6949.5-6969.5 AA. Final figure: 1.00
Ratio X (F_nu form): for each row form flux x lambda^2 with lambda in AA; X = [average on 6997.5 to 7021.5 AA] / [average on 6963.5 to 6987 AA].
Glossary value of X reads 1.06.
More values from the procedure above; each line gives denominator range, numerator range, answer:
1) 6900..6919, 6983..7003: 1.04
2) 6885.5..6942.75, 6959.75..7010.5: 1.03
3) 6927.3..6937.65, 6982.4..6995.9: 1.04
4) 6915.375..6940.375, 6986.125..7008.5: 1.05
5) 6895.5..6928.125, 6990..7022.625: 1.05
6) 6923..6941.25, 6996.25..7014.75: 1.06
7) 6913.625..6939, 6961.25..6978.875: 0.99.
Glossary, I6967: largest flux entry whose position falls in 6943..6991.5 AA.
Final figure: 10.44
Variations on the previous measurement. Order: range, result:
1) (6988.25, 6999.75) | 10.12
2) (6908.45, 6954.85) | 10.67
